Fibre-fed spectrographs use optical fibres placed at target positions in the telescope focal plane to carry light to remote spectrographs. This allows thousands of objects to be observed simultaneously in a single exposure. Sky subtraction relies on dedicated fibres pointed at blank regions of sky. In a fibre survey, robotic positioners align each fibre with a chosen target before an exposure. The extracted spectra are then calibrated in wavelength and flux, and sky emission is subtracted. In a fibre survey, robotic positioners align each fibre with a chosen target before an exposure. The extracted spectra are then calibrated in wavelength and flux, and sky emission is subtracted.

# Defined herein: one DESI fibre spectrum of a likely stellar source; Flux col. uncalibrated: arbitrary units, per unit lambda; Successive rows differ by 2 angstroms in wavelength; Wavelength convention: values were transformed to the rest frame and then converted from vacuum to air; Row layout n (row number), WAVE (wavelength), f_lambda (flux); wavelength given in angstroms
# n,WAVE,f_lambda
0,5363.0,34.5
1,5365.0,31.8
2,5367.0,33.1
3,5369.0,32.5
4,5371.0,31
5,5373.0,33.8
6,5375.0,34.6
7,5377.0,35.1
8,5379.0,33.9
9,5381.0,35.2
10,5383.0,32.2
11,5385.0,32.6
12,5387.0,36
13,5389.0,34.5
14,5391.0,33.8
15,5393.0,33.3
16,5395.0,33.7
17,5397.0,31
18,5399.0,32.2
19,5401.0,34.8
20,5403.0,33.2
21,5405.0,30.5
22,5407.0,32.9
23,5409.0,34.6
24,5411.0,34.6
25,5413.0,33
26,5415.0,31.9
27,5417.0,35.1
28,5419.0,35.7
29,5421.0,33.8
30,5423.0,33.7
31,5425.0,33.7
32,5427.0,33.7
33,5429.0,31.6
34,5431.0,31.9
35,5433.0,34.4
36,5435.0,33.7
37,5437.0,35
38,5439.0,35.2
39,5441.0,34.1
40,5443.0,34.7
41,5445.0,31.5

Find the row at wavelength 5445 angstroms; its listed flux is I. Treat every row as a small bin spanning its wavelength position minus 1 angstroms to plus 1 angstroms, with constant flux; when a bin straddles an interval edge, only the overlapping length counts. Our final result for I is 31.5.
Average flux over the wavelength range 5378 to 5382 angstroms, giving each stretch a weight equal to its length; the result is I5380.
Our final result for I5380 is 34.5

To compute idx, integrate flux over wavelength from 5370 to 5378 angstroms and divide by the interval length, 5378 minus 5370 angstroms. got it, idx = 33.6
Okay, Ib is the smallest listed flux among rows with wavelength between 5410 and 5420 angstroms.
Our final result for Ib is 31.9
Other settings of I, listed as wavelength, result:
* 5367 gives 33.1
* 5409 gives 34.6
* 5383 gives 32.2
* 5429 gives 31.6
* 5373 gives 33.8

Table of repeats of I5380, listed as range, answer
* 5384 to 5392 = 34.2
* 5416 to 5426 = 34.4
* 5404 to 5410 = 32.7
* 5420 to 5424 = 33.8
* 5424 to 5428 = 33.7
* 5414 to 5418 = 33.5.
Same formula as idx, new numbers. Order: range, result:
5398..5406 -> 32.7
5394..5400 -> 32.3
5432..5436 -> 34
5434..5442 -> 34.5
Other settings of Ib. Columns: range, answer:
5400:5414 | 30.5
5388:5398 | 31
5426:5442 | 31.6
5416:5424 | 33.7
